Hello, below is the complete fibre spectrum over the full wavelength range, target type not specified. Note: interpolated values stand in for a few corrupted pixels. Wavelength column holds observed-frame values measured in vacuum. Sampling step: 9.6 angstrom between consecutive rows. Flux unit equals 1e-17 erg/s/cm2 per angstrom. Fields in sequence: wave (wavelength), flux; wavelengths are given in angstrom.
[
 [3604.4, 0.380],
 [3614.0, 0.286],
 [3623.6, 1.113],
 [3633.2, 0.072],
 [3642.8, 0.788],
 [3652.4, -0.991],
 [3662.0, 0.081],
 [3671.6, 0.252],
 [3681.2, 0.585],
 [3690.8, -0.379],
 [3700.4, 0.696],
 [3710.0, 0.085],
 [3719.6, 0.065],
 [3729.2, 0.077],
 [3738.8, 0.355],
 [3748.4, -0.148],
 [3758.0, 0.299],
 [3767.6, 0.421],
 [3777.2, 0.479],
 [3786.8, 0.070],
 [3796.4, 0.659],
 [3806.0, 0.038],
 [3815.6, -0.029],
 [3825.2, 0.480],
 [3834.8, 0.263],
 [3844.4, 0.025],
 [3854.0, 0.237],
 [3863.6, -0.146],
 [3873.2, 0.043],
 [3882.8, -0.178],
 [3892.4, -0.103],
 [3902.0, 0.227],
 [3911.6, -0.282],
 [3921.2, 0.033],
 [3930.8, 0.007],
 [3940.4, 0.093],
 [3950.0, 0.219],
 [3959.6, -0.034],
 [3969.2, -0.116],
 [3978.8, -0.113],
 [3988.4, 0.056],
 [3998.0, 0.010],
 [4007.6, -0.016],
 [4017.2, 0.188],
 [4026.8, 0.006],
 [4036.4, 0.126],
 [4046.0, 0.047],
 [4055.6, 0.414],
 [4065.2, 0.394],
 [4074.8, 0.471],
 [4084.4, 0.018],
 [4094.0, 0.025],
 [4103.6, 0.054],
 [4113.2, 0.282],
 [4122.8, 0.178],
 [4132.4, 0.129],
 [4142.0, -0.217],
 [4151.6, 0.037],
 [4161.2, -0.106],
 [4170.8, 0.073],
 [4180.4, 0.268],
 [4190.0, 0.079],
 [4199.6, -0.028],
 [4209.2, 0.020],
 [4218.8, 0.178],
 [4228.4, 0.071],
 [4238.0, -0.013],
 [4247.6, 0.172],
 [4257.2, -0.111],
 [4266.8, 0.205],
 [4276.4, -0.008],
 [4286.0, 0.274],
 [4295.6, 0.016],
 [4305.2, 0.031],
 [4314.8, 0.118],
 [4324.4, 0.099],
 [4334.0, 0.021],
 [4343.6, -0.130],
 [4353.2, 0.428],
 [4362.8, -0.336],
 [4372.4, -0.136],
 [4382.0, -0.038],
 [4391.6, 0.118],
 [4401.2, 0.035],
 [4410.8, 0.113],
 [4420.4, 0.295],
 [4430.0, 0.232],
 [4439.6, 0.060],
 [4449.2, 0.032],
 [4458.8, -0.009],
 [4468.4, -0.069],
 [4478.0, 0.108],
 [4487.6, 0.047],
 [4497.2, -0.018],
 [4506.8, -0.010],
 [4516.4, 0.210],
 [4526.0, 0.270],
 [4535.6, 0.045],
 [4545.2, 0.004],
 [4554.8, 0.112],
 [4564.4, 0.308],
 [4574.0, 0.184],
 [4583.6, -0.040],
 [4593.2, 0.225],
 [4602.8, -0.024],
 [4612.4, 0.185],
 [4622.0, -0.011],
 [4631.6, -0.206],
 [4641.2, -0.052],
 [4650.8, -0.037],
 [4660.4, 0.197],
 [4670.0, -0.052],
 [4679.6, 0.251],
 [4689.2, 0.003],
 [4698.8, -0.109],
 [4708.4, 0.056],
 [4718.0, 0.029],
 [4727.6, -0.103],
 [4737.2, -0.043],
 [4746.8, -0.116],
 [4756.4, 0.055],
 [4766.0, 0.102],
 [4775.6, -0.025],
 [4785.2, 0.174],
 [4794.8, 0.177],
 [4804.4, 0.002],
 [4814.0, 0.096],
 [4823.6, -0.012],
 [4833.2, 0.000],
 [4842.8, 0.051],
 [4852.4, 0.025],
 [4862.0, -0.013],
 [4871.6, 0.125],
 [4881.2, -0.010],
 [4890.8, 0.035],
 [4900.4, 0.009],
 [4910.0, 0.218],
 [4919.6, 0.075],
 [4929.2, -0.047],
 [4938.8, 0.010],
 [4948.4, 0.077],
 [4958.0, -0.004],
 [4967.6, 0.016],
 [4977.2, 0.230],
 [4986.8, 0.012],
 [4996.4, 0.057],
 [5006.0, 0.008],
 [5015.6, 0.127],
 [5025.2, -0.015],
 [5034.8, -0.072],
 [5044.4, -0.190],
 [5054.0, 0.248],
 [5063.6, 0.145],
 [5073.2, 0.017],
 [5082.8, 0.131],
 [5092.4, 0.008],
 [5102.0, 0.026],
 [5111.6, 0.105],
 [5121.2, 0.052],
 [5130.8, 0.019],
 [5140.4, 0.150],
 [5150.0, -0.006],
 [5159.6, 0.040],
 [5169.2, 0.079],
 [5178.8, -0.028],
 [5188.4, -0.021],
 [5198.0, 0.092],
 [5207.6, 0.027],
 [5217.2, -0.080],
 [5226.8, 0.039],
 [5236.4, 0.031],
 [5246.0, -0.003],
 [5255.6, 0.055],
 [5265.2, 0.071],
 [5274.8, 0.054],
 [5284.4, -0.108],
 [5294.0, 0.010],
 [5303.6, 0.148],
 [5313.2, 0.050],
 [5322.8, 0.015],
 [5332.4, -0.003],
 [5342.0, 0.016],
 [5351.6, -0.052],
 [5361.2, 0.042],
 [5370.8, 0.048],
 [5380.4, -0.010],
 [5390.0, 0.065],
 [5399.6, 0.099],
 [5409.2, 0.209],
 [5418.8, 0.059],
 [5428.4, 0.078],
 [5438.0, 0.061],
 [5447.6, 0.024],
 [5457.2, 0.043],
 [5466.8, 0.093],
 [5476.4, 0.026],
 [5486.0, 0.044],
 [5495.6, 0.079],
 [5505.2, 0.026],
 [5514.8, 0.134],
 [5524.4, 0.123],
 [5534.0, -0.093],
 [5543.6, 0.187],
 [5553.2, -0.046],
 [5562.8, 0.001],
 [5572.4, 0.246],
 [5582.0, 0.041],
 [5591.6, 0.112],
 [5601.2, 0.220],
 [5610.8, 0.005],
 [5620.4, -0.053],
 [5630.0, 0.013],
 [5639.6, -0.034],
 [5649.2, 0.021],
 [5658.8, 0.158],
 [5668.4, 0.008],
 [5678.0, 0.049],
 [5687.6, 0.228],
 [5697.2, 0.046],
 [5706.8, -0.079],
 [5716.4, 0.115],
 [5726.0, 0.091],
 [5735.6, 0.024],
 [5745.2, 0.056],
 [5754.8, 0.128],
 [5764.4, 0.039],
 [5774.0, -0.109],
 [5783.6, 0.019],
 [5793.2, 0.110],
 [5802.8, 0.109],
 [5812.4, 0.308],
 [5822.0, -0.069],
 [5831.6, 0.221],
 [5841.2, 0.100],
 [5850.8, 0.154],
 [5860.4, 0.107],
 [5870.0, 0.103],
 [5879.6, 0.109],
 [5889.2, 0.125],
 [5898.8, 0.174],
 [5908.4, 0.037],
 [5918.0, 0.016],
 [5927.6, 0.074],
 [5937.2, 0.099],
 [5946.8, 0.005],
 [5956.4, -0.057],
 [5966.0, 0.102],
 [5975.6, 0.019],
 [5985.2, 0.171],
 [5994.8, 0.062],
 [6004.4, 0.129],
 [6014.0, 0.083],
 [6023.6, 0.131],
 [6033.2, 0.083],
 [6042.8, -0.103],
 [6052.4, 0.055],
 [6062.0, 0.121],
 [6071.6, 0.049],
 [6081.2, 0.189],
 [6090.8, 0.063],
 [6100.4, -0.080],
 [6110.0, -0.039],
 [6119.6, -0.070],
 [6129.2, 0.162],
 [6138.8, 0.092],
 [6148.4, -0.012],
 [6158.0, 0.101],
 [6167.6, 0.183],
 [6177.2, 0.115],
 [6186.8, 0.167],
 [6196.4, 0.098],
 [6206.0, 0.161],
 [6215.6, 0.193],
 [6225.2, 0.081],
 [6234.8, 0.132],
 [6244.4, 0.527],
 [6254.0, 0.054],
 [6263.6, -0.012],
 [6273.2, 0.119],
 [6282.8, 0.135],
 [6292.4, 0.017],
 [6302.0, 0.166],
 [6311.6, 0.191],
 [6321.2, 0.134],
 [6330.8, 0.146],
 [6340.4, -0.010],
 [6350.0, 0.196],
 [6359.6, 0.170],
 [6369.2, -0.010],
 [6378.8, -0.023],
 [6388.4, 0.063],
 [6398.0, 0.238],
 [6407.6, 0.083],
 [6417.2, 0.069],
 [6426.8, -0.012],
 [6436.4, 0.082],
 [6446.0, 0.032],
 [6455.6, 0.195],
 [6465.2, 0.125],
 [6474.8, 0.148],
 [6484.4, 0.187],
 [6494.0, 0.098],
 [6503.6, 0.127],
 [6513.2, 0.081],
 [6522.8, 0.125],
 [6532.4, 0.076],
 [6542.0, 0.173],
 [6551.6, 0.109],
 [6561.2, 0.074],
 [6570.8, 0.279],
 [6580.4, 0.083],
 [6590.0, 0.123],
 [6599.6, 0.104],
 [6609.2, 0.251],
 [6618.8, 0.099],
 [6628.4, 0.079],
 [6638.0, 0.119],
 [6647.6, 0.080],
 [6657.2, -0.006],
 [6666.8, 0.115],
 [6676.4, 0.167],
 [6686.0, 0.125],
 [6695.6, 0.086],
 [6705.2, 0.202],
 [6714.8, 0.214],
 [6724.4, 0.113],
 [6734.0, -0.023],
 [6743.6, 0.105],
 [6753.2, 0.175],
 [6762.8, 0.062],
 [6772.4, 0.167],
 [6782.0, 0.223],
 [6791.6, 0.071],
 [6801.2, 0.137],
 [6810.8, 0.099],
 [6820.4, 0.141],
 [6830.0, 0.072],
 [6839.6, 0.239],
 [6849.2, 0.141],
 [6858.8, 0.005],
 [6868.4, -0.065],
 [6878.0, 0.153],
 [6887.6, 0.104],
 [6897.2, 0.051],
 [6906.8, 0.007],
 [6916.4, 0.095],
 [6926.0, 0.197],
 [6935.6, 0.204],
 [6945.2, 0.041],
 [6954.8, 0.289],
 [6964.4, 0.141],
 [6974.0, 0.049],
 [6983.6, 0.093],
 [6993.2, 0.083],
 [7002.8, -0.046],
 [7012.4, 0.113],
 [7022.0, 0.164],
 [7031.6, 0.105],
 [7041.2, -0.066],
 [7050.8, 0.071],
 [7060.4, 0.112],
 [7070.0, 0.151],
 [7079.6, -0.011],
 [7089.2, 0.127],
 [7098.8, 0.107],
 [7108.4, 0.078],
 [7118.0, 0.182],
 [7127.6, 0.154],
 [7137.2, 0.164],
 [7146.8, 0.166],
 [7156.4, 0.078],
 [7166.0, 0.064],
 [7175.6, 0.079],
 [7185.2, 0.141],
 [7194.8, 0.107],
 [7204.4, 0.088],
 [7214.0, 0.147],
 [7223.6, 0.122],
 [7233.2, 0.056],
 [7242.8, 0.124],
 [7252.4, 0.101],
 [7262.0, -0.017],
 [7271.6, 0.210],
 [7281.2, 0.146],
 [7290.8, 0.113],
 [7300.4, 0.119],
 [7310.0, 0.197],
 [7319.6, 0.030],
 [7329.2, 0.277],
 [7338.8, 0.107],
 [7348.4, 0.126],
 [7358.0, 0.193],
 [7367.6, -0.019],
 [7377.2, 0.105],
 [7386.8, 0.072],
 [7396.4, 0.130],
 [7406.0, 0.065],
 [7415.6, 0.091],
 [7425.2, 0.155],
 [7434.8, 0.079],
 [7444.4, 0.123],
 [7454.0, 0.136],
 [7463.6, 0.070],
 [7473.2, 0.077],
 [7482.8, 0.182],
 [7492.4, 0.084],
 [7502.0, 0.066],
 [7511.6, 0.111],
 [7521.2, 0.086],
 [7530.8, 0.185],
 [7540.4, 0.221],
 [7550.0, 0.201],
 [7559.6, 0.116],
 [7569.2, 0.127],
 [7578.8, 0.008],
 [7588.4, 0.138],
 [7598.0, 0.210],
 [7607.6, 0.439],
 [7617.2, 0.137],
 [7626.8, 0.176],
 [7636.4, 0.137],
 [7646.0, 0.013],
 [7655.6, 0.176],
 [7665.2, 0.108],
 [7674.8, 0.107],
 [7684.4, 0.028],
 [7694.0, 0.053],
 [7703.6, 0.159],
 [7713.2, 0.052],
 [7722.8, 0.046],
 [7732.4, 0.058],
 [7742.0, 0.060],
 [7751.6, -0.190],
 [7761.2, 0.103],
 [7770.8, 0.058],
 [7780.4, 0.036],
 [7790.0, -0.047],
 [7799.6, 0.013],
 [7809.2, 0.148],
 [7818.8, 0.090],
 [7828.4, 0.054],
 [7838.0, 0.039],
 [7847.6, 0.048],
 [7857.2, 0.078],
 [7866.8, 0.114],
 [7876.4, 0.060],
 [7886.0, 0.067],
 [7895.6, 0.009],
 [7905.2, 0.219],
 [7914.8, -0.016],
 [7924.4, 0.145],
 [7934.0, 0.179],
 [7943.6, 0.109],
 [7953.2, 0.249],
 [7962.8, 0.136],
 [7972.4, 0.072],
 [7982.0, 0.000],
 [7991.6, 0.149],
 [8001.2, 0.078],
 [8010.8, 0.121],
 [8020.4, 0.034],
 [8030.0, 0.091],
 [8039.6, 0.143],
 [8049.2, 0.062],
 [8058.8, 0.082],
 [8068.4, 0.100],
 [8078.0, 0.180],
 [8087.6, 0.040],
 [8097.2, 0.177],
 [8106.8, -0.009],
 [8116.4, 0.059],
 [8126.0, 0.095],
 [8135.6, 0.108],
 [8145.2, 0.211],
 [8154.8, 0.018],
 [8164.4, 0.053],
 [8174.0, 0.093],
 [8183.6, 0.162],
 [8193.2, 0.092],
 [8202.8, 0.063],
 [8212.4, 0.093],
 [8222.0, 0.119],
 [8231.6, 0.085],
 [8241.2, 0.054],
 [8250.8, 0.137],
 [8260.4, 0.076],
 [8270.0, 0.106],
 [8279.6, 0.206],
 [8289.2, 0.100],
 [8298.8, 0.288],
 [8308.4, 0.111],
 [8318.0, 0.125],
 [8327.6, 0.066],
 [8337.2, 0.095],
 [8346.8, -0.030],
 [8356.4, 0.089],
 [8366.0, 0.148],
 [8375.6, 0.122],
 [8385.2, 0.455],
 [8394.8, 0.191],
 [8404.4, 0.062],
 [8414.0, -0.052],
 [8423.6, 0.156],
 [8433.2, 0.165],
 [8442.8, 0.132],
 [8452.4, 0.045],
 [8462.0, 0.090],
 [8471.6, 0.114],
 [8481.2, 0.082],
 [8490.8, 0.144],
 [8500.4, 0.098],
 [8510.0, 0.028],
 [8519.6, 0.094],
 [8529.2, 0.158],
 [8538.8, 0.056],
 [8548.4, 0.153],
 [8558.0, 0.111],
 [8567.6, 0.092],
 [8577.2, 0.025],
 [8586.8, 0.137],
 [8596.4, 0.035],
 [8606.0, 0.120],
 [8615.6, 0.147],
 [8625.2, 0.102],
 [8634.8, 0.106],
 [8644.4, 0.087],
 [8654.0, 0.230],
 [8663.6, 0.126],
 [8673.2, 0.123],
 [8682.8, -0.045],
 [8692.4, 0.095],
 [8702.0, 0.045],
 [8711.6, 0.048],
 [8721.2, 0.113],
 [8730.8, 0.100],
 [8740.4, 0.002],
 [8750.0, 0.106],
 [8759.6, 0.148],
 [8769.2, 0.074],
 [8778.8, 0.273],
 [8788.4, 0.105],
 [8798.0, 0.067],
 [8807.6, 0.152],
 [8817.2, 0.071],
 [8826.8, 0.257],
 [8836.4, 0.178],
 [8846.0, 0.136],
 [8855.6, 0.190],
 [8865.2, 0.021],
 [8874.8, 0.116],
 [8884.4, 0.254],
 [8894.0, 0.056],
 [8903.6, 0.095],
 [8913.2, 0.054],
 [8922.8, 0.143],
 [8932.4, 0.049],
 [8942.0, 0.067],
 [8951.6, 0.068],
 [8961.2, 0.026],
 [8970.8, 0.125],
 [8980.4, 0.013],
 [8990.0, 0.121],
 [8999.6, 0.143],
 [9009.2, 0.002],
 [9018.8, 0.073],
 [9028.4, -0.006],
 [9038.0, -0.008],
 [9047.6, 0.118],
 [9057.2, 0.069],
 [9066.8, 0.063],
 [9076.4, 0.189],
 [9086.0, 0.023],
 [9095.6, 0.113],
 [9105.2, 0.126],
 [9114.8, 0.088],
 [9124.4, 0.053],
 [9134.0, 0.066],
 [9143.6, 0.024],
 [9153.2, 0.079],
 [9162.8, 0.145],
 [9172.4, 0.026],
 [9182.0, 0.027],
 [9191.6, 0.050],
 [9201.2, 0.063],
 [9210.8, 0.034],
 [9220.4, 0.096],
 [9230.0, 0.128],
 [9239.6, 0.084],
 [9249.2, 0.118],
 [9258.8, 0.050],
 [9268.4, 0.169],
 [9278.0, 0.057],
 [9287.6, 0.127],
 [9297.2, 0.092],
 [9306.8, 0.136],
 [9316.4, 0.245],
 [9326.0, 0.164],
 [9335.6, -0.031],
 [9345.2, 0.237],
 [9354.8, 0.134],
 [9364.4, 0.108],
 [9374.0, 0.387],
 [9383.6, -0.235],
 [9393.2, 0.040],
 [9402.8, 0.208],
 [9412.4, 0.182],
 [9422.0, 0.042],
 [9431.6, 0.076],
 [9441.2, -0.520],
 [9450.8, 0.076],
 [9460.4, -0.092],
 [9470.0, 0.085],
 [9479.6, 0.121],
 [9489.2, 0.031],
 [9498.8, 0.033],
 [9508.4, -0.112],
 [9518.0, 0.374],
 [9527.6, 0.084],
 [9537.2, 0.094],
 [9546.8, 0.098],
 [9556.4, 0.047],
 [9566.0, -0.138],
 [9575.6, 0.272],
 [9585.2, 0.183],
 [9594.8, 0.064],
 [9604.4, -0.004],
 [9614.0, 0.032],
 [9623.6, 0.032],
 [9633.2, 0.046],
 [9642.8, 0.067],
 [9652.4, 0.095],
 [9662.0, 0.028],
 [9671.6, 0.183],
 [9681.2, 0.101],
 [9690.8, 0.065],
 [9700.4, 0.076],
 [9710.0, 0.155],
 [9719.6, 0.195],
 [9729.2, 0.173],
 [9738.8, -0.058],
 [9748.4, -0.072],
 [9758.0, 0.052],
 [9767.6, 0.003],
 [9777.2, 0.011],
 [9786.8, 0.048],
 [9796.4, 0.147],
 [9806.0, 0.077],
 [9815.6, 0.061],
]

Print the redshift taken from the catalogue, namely 0.67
